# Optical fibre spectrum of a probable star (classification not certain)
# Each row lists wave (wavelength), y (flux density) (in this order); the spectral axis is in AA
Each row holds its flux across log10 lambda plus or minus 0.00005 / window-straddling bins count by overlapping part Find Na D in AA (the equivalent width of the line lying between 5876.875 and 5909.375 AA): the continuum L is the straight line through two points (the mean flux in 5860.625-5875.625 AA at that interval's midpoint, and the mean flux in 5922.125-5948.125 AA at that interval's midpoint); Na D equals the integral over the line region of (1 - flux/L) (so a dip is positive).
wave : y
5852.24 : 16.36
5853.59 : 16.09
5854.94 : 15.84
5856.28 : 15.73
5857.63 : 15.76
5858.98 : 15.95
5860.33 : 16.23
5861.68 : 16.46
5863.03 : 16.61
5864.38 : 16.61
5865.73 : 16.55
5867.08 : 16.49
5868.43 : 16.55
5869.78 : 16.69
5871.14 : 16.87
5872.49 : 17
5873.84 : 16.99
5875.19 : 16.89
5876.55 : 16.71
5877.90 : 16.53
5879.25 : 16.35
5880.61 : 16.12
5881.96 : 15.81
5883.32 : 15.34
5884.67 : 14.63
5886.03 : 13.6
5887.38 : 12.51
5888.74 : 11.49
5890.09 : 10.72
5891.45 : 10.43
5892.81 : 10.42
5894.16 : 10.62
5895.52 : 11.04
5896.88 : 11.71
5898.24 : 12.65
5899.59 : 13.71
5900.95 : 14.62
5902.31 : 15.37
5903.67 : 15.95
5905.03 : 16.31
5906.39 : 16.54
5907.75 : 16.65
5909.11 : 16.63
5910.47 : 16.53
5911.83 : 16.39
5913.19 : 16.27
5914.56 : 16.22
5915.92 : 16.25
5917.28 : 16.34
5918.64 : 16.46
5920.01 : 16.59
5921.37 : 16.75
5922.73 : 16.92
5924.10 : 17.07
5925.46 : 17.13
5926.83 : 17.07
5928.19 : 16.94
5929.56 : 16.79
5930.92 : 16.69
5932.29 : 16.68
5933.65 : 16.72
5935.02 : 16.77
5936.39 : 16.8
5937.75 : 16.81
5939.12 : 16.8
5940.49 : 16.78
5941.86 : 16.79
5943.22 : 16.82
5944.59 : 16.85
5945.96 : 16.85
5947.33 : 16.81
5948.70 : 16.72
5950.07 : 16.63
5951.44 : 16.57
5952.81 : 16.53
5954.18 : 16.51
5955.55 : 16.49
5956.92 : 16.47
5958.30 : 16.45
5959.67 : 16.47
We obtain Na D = 5.36 AA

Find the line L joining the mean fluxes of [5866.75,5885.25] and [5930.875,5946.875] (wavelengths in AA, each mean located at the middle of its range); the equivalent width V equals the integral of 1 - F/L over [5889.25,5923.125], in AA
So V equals 3.8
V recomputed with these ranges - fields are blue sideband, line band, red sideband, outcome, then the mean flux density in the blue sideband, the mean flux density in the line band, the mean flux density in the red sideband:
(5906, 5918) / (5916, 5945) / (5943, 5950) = -0.3 AA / 16.4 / 16.8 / 16.8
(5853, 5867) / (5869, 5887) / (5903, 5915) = 0.2 AA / 16.2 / 16.1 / 16.4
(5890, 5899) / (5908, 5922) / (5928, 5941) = -2.4 AA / 11.1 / 16.4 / 16.8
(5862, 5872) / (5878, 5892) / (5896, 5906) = 1.5 AA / 16.6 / 13.8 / 14.3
